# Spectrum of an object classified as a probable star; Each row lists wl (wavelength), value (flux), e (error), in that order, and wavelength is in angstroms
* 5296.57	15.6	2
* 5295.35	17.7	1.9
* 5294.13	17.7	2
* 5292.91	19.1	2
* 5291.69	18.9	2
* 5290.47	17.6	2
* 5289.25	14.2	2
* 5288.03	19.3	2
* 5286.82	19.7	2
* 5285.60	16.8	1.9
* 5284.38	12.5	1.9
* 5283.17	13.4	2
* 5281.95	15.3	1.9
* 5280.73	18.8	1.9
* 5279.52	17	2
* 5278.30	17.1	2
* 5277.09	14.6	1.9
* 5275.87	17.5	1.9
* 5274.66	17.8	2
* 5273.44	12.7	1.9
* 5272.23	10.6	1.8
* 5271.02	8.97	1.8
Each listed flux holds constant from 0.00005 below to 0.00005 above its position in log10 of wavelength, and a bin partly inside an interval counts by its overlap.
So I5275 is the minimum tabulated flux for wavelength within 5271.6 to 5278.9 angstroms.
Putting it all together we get 10.6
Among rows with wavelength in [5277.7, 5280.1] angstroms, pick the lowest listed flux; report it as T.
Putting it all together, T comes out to 17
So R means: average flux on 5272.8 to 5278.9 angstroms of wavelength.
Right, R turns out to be 15.9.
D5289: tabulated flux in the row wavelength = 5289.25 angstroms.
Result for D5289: 14.2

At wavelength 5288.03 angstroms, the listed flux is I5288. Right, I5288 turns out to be 19.3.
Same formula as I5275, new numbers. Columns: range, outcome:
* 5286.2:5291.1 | 14.2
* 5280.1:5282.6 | 15.3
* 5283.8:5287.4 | 12.5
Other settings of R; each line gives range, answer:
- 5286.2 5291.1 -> 17.7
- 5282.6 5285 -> 13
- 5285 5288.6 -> 18.6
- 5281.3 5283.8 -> 14.4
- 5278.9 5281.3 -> 17.9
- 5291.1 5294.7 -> 18.6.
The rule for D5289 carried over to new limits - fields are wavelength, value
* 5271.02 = 8.97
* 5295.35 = 17.7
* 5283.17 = 13.4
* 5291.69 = 18.9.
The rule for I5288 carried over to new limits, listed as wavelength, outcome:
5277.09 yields 14.6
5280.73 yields 18.8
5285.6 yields 16.8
